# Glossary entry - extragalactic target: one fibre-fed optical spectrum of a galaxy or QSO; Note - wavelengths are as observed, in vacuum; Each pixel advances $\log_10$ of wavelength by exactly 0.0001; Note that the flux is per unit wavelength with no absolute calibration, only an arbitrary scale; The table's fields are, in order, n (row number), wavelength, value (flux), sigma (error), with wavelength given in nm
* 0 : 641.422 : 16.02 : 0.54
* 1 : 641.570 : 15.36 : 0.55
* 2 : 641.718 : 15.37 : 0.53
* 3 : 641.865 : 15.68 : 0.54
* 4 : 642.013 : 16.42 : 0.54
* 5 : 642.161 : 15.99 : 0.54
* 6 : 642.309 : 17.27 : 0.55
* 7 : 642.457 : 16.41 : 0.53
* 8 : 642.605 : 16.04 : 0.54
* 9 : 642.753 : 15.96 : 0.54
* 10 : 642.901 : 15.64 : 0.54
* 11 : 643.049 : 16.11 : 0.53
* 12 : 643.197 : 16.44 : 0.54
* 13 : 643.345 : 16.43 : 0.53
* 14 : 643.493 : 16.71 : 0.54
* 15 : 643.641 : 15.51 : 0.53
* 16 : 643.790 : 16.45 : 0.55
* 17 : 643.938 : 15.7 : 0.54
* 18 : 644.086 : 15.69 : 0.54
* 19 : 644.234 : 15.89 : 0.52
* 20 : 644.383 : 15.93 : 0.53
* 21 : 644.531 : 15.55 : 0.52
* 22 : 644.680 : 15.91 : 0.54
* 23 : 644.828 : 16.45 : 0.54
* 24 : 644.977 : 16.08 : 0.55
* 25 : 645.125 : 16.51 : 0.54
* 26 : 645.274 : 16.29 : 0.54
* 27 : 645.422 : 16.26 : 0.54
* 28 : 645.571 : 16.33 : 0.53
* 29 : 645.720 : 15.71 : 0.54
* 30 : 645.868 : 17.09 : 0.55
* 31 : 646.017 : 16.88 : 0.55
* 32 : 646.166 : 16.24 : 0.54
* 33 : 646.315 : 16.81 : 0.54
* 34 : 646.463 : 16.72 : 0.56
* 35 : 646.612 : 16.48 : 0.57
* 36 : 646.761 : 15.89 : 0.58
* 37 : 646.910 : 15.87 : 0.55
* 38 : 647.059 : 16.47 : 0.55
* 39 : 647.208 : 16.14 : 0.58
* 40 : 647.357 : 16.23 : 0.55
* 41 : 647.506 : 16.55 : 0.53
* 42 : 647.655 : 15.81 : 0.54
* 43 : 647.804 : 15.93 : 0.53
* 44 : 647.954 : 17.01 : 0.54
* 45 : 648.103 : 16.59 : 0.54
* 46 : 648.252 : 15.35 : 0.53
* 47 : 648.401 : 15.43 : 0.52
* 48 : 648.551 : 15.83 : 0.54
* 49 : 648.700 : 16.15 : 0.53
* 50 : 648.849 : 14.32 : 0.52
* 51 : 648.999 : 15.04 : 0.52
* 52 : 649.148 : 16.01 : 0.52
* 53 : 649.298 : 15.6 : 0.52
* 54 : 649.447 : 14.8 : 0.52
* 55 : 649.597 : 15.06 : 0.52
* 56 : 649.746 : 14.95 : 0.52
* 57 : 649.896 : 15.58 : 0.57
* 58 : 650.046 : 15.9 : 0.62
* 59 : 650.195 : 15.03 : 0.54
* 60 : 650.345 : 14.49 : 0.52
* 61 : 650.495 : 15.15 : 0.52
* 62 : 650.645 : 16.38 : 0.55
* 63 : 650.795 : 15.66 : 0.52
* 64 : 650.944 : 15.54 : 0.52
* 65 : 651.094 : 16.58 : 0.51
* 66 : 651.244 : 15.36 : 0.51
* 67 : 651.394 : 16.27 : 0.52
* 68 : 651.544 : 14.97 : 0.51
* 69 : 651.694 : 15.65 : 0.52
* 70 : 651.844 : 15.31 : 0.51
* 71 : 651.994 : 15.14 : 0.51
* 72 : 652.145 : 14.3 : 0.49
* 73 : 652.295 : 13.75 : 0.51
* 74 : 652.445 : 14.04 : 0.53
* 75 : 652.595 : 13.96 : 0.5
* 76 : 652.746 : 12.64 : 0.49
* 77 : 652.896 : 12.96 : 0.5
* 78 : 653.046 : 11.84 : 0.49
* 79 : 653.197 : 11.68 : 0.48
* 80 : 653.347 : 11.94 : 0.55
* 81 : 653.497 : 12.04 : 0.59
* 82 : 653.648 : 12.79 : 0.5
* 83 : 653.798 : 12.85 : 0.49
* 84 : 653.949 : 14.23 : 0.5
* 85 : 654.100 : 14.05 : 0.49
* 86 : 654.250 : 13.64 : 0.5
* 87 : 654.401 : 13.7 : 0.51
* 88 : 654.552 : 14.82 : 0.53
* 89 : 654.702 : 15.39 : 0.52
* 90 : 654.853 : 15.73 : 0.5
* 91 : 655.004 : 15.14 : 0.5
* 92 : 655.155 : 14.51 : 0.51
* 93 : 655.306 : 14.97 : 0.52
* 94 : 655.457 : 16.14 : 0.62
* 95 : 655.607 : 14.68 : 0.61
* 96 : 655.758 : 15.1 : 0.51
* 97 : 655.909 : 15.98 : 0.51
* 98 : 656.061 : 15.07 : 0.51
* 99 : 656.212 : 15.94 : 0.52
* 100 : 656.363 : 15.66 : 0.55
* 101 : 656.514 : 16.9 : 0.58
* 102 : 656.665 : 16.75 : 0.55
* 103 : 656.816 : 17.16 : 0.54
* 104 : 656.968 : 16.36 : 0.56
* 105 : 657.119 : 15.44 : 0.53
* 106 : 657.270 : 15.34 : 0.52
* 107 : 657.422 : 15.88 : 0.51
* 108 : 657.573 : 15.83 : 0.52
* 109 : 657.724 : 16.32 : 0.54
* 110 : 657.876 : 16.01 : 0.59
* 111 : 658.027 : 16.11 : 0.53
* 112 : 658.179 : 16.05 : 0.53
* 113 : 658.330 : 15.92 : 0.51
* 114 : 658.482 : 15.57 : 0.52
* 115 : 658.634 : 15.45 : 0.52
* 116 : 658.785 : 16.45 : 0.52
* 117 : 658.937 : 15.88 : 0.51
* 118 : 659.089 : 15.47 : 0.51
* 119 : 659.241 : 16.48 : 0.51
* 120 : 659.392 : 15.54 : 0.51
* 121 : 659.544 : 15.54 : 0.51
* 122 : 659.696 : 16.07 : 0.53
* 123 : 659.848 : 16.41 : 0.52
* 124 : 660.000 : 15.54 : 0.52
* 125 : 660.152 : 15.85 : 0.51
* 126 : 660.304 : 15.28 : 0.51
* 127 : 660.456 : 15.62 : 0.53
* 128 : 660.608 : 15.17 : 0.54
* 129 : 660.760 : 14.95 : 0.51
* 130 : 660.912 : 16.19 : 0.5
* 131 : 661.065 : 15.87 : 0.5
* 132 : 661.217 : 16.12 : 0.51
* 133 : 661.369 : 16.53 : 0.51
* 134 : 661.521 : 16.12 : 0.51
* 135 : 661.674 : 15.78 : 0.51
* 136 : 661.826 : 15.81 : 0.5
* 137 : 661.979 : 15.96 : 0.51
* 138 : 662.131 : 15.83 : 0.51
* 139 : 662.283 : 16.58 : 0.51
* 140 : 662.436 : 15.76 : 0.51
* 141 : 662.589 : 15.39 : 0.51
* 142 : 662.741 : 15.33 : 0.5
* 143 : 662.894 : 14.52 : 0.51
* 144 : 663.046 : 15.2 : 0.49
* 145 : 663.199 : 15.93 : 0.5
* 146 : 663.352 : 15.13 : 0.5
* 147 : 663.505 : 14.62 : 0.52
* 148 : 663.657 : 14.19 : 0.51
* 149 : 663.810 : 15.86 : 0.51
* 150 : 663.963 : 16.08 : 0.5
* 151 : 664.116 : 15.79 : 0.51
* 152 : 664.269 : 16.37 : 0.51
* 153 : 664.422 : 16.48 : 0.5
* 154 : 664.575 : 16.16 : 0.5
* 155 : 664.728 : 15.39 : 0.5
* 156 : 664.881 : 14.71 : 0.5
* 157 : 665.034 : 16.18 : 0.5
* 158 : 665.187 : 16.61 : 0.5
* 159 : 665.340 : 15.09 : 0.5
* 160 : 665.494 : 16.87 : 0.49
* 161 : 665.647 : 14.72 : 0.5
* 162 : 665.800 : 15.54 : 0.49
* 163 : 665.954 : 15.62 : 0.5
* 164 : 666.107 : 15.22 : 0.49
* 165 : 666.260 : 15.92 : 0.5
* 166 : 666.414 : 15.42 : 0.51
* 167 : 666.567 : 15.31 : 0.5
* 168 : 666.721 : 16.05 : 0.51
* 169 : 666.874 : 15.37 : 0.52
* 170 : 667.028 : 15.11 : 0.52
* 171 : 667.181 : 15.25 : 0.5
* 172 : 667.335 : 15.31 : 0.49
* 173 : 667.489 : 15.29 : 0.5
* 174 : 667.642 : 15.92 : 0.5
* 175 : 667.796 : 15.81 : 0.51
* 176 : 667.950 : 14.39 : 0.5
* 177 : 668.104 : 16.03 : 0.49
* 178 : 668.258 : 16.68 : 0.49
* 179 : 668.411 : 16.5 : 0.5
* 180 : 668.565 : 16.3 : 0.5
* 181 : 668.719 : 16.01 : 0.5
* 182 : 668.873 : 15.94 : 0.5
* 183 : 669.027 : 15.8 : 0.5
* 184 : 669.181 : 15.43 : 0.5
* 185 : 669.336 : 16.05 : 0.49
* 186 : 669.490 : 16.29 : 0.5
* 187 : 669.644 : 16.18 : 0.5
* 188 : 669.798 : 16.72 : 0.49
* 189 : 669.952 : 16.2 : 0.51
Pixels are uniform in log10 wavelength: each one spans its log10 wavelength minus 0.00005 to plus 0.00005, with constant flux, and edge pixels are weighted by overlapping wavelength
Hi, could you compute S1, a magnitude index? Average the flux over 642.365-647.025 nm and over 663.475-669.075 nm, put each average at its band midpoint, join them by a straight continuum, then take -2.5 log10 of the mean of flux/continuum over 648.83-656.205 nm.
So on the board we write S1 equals 0.10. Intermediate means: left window 16.2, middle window 14.6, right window 15.7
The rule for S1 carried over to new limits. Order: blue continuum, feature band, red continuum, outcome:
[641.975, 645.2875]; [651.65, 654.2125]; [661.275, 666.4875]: 0.183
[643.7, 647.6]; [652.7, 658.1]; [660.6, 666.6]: 0.080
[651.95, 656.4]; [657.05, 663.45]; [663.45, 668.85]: -0.060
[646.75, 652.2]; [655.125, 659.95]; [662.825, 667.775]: -0.019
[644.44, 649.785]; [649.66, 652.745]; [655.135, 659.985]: 0.057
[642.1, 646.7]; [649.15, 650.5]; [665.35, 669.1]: 0.062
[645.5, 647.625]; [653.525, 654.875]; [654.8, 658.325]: 0.141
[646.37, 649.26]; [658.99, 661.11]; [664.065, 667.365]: 0.004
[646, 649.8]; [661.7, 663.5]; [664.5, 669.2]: 0.013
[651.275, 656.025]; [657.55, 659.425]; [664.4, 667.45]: -0.084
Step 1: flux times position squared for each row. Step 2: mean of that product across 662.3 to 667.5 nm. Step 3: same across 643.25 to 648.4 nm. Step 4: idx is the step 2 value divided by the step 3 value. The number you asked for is 1.0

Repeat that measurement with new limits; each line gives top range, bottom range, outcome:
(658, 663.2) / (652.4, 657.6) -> 1.10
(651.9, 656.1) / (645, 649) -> 0.89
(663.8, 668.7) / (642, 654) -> 1.08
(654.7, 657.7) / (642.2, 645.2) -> 1.01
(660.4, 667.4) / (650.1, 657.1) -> 1.09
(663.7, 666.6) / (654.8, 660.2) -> 1.02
